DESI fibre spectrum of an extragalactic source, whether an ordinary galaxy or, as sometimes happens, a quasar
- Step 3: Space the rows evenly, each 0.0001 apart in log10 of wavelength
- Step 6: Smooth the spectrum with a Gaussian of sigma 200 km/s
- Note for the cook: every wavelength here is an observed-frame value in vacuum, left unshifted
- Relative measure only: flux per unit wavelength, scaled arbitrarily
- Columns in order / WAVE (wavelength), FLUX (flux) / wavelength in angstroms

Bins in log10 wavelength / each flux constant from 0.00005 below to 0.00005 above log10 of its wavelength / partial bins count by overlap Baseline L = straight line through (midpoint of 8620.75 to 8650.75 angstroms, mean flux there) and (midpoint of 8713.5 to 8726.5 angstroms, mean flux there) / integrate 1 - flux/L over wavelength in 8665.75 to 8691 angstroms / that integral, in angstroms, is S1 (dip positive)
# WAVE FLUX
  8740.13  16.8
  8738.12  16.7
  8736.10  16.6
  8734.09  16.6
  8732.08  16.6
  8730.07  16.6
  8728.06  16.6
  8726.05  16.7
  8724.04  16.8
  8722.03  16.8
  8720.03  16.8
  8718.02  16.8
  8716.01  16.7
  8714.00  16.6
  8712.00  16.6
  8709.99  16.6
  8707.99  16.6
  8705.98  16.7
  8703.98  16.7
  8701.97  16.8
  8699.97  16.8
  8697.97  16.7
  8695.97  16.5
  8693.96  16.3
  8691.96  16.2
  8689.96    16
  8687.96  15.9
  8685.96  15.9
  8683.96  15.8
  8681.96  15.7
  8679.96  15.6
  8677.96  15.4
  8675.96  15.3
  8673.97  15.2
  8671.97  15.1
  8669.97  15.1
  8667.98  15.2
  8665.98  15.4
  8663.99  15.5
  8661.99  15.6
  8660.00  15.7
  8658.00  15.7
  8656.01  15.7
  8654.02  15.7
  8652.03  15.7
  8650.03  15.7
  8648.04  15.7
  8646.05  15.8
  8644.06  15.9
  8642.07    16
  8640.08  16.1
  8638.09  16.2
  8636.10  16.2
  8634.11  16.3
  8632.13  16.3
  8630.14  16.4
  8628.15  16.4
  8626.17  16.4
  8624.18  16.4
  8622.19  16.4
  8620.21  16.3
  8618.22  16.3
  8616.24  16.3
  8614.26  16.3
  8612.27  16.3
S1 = 1.4 angstroms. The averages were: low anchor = 16.2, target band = 15.5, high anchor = 16.7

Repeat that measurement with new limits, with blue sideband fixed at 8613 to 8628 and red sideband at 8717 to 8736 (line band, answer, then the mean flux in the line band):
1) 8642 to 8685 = 2.42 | 15.6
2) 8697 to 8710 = -0.07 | 16.7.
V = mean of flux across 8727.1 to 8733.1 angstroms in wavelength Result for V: 16.6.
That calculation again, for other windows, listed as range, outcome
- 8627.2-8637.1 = 16.3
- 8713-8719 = 16.7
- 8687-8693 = 16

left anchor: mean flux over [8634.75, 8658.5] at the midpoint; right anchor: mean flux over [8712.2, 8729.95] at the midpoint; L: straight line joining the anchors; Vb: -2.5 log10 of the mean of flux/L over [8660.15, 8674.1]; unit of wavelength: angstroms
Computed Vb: 0.054 mag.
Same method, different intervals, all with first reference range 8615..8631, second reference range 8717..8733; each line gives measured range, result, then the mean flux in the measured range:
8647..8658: 0.05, 15.7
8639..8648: 0.03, 15.9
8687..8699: 0.02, 16.3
